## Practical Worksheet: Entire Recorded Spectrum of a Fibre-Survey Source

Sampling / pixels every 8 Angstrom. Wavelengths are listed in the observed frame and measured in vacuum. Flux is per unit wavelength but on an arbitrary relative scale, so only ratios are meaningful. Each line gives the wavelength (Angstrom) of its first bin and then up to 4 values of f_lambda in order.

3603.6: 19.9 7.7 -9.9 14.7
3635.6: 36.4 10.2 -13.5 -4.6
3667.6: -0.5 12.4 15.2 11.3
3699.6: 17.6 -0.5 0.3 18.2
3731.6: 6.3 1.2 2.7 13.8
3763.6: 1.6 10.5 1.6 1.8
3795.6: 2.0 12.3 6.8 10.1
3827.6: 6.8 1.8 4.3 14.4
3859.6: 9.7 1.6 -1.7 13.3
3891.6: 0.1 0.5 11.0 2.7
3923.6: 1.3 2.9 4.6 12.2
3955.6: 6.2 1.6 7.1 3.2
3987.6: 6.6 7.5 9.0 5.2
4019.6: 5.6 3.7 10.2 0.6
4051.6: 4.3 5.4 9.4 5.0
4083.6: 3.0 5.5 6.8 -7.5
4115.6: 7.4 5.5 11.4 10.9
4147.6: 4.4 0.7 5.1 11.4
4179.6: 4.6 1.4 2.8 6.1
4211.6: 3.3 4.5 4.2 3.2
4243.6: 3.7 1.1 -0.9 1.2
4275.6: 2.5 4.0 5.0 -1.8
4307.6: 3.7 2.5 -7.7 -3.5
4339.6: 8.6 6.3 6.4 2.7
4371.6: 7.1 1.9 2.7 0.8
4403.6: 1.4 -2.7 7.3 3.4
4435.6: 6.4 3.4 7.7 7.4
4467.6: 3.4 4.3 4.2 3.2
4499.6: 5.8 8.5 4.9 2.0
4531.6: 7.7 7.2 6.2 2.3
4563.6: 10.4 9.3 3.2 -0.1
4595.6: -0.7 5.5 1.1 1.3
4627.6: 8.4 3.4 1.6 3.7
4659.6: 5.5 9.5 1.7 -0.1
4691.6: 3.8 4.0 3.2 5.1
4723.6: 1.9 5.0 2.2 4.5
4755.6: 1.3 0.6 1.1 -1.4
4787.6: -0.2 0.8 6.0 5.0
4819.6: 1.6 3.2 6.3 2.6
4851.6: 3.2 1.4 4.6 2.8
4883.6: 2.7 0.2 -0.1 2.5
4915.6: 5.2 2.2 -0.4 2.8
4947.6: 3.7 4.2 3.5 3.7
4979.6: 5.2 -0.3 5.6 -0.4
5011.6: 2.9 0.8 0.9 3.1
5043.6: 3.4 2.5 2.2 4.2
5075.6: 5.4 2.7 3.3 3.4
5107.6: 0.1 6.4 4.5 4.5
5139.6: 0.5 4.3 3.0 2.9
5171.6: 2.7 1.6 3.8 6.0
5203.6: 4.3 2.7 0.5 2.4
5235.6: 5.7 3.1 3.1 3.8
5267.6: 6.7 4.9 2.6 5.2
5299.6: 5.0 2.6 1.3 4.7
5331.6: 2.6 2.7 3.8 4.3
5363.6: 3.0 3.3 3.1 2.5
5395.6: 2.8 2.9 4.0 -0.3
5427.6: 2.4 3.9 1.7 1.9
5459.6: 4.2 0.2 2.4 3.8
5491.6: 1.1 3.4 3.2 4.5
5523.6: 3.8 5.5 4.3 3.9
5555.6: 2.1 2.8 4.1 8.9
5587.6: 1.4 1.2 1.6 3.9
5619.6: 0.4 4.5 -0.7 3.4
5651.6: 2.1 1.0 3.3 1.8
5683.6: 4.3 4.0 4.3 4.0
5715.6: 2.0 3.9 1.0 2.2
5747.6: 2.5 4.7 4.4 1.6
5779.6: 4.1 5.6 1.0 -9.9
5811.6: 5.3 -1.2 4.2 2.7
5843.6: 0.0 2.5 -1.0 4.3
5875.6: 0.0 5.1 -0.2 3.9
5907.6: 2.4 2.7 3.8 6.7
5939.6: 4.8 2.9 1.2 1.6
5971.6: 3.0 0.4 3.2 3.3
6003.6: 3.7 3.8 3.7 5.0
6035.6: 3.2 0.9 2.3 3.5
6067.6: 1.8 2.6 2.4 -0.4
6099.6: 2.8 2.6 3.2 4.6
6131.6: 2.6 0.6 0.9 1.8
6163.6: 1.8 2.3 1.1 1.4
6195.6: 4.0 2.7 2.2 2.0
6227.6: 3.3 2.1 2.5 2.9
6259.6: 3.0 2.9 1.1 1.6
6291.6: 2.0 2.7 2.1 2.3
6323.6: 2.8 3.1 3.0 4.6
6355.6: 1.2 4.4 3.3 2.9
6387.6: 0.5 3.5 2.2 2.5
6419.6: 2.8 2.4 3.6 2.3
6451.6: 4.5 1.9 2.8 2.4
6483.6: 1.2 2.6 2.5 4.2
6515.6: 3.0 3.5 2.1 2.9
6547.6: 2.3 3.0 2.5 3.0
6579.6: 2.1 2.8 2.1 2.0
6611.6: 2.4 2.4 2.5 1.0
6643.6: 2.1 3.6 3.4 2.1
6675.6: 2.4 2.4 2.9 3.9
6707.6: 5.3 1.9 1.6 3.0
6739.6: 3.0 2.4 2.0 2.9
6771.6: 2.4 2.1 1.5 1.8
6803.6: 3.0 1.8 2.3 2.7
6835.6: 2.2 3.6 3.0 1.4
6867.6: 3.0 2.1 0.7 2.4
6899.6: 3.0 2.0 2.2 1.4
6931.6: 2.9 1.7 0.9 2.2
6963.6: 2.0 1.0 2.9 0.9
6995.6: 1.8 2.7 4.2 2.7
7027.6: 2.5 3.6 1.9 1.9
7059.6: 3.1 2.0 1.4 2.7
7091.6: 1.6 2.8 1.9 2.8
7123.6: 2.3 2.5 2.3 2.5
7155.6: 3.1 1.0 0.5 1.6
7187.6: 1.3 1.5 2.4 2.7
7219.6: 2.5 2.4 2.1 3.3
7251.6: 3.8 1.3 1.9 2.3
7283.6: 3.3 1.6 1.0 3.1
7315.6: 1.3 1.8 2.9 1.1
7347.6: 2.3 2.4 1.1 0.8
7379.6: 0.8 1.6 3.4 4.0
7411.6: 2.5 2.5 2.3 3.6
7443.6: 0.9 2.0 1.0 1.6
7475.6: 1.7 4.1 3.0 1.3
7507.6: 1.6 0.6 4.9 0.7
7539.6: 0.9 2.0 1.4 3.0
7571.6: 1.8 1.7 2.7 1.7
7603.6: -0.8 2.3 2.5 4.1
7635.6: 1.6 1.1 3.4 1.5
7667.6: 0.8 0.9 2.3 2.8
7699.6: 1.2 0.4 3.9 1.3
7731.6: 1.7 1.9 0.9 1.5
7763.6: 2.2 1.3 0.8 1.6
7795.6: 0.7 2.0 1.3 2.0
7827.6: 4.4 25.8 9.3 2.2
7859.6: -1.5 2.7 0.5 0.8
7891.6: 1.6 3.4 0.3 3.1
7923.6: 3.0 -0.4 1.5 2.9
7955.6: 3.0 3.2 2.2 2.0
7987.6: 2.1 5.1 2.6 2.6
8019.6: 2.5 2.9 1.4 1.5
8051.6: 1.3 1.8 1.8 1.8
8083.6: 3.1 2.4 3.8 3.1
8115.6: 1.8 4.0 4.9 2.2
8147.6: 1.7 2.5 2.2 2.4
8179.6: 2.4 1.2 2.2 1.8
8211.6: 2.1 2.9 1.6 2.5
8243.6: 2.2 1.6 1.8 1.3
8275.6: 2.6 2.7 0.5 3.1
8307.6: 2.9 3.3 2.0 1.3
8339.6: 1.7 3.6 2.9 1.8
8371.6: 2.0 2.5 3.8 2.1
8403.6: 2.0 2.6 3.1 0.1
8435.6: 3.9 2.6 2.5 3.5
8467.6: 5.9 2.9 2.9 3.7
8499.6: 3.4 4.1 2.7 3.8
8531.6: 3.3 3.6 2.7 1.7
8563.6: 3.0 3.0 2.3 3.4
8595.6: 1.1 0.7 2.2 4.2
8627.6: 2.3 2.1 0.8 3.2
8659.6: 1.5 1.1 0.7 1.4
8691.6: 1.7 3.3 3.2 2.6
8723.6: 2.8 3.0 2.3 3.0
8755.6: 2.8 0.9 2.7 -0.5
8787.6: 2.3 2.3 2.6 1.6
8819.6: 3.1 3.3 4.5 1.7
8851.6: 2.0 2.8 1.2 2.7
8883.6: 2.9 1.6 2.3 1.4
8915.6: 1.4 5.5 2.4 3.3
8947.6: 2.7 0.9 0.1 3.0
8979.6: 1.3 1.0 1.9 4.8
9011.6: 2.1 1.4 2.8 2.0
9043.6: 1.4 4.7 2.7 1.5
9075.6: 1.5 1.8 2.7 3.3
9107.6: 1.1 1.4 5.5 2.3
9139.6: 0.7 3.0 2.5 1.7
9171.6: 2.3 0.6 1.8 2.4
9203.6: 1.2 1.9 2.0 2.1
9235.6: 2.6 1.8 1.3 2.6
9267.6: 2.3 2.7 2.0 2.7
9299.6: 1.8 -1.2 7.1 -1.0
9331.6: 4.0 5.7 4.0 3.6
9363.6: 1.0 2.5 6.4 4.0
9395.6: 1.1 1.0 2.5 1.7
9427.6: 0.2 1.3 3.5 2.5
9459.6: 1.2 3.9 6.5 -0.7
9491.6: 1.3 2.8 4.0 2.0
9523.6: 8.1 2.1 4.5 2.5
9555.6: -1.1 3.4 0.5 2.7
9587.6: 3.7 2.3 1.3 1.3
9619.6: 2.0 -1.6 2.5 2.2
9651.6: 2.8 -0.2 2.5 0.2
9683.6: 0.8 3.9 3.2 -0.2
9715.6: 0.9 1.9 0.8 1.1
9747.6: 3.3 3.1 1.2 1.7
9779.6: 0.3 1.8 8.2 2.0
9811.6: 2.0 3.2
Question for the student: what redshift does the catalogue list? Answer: 1.102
